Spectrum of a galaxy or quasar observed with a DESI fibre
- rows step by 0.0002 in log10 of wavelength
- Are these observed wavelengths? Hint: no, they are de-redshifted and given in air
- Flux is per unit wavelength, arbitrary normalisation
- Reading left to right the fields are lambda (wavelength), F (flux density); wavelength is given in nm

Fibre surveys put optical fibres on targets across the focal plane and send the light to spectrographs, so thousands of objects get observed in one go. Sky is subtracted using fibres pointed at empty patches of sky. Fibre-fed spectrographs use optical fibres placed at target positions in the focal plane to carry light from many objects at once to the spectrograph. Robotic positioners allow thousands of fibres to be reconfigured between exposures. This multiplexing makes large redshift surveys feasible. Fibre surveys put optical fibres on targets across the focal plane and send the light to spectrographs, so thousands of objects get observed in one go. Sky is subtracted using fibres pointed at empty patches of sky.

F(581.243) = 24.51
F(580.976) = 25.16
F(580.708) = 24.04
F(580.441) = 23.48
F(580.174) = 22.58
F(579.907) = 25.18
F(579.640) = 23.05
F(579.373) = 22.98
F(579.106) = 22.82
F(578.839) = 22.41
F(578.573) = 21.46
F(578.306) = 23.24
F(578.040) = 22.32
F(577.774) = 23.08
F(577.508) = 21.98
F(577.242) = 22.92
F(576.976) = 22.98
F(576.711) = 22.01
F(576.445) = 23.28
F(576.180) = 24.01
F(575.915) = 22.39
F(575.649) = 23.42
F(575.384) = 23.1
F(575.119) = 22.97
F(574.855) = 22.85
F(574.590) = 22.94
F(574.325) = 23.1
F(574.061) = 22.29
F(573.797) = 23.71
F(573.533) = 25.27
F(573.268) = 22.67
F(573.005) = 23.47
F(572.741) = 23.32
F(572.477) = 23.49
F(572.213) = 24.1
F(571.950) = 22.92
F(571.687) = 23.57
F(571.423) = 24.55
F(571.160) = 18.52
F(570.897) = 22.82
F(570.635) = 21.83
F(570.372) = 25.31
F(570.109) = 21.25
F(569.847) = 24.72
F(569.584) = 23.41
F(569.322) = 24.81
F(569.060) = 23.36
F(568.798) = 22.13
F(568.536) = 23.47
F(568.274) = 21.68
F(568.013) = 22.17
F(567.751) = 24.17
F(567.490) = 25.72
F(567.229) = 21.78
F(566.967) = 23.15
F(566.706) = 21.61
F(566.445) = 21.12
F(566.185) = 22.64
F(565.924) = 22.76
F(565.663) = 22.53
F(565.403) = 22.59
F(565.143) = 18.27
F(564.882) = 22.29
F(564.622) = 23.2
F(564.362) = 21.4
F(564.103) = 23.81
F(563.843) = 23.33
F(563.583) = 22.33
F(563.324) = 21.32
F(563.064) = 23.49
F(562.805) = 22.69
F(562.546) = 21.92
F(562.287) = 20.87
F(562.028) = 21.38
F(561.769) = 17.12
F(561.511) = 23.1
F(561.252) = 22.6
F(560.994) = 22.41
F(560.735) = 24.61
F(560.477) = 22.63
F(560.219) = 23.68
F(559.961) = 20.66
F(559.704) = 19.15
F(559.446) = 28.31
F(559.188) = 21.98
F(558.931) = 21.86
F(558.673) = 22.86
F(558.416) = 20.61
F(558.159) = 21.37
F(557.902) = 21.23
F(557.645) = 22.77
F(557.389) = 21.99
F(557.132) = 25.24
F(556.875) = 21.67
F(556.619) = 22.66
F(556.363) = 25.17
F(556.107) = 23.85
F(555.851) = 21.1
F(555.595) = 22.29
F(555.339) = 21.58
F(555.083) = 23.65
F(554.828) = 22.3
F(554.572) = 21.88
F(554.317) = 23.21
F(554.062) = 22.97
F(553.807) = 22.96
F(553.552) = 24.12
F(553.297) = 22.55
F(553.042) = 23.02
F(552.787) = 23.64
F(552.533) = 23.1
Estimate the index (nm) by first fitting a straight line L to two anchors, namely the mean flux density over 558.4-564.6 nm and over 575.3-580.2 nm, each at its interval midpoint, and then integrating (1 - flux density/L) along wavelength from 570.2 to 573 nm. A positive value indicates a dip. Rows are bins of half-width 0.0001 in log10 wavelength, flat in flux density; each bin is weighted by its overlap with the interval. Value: -0.04 nm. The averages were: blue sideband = 22.3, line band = 23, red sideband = 22.9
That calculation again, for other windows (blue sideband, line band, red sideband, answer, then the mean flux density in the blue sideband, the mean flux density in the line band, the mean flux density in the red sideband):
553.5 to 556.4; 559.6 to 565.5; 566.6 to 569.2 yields 0.24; 22.8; 22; 22.9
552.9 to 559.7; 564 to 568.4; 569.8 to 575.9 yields 0.11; 22.7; 22.4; 23.1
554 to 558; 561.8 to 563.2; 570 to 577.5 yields 0.07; 22.7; 21.7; 23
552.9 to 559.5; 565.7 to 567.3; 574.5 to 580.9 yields 0.05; 22.8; 22.2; 23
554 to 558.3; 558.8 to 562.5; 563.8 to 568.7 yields 0.07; 22.6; 22.2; 22.5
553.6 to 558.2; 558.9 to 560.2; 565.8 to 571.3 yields 0.01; 22.7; 22.5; 22.8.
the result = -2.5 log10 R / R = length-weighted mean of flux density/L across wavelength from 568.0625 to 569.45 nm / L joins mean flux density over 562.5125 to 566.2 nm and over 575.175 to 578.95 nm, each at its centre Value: -0.028 mag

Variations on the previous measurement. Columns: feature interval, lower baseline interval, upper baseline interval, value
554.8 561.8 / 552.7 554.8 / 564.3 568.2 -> 0.01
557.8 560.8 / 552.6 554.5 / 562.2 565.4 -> 0.01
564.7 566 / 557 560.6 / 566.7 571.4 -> 0.05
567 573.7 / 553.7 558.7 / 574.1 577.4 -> -0.02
